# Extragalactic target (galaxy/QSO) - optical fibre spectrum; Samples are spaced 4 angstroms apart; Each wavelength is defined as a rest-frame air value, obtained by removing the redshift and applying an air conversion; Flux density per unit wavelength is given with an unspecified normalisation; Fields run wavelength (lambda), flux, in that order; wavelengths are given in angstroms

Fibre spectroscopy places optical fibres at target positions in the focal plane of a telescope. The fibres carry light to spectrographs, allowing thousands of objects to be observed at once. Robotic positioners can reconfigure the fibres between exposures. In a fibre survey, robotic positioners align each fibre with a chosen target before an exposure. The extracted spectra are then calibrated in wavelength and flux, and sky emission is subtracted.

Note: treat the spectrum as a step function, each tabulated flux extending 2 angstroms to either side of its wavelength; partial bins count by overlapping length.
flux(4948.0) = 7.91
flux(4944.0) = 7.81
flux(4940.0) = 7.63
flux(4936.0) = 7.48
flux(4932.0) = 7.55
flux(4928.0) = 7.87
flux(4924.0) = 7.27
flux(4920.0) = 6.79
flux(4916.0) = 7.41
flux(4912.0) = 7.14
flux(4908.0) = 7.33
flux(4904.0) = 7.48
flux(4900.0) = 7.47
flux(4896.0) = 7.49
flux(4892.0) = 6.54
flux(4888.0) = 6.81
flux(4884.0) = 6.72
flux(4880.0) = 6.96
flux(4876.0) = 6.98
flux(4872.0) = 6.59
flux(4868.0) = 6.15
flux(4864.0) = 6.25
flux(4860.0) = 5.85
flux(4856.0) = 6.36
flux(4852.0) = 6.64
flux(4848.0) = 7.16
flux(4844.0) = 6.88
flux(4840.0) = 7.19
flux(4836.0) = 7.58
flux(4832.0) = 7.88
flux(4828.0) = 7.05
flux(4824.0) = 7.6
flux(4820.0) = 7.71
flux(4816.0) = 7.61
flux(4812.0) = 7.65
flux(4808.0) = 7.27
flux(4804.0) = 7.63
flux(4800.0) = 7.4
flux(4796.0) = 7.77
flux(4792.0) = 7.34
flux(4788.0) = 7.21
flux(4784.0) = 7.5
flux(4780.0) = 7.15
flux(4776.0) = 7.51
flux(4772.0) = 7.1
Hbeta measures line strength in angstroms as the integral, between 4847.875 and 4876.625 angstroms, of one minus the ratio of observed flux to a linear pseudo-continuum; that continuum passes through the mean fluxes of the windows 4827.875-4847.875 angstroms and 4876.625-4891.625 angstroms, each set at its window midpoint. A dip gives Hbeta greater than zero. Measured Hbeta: 2.5 angstroms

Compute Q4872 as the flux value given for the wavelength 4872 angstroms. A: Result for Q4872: 6.59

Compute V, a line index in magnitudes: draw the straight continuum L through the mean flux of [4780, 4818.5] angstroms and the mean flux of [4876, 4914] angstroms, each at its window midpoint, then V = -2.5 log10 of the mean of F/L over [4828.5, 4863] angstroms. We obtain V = 0.06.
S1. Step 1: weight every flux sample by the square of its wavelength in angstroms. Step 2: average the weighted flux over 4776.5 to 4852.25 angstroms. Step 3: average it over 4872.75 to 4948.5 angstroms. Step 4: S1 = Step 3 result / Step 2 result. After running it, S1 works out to 1.0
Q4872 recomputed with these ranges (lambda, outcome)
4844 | 6.88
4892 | 6.54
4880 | 6.96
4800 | 7.4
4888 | 6.81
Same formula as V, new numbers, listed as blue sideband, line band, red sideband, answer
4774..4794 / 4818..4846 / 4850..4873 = -0.11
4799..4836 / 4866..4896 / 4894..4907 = 0.11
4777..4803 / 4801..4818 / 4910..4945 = -0.02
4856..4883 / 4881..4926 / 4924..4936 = 0.00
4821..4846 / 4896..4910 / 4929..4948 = 0.02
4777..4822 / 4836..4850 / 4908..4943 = 0.04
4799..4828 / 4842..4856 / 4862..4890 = 0.03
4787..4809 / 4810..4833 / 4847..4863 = -0.08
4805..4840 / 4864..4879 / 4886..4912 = 0.12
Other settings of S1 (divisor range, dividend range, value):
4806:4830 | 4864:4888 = 0.91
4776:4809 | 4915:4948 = 1.07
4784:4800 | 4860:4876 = 0.88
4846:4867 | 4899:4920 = 1.16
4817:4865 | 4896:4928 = 1.07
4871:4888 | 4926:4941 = 1.14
